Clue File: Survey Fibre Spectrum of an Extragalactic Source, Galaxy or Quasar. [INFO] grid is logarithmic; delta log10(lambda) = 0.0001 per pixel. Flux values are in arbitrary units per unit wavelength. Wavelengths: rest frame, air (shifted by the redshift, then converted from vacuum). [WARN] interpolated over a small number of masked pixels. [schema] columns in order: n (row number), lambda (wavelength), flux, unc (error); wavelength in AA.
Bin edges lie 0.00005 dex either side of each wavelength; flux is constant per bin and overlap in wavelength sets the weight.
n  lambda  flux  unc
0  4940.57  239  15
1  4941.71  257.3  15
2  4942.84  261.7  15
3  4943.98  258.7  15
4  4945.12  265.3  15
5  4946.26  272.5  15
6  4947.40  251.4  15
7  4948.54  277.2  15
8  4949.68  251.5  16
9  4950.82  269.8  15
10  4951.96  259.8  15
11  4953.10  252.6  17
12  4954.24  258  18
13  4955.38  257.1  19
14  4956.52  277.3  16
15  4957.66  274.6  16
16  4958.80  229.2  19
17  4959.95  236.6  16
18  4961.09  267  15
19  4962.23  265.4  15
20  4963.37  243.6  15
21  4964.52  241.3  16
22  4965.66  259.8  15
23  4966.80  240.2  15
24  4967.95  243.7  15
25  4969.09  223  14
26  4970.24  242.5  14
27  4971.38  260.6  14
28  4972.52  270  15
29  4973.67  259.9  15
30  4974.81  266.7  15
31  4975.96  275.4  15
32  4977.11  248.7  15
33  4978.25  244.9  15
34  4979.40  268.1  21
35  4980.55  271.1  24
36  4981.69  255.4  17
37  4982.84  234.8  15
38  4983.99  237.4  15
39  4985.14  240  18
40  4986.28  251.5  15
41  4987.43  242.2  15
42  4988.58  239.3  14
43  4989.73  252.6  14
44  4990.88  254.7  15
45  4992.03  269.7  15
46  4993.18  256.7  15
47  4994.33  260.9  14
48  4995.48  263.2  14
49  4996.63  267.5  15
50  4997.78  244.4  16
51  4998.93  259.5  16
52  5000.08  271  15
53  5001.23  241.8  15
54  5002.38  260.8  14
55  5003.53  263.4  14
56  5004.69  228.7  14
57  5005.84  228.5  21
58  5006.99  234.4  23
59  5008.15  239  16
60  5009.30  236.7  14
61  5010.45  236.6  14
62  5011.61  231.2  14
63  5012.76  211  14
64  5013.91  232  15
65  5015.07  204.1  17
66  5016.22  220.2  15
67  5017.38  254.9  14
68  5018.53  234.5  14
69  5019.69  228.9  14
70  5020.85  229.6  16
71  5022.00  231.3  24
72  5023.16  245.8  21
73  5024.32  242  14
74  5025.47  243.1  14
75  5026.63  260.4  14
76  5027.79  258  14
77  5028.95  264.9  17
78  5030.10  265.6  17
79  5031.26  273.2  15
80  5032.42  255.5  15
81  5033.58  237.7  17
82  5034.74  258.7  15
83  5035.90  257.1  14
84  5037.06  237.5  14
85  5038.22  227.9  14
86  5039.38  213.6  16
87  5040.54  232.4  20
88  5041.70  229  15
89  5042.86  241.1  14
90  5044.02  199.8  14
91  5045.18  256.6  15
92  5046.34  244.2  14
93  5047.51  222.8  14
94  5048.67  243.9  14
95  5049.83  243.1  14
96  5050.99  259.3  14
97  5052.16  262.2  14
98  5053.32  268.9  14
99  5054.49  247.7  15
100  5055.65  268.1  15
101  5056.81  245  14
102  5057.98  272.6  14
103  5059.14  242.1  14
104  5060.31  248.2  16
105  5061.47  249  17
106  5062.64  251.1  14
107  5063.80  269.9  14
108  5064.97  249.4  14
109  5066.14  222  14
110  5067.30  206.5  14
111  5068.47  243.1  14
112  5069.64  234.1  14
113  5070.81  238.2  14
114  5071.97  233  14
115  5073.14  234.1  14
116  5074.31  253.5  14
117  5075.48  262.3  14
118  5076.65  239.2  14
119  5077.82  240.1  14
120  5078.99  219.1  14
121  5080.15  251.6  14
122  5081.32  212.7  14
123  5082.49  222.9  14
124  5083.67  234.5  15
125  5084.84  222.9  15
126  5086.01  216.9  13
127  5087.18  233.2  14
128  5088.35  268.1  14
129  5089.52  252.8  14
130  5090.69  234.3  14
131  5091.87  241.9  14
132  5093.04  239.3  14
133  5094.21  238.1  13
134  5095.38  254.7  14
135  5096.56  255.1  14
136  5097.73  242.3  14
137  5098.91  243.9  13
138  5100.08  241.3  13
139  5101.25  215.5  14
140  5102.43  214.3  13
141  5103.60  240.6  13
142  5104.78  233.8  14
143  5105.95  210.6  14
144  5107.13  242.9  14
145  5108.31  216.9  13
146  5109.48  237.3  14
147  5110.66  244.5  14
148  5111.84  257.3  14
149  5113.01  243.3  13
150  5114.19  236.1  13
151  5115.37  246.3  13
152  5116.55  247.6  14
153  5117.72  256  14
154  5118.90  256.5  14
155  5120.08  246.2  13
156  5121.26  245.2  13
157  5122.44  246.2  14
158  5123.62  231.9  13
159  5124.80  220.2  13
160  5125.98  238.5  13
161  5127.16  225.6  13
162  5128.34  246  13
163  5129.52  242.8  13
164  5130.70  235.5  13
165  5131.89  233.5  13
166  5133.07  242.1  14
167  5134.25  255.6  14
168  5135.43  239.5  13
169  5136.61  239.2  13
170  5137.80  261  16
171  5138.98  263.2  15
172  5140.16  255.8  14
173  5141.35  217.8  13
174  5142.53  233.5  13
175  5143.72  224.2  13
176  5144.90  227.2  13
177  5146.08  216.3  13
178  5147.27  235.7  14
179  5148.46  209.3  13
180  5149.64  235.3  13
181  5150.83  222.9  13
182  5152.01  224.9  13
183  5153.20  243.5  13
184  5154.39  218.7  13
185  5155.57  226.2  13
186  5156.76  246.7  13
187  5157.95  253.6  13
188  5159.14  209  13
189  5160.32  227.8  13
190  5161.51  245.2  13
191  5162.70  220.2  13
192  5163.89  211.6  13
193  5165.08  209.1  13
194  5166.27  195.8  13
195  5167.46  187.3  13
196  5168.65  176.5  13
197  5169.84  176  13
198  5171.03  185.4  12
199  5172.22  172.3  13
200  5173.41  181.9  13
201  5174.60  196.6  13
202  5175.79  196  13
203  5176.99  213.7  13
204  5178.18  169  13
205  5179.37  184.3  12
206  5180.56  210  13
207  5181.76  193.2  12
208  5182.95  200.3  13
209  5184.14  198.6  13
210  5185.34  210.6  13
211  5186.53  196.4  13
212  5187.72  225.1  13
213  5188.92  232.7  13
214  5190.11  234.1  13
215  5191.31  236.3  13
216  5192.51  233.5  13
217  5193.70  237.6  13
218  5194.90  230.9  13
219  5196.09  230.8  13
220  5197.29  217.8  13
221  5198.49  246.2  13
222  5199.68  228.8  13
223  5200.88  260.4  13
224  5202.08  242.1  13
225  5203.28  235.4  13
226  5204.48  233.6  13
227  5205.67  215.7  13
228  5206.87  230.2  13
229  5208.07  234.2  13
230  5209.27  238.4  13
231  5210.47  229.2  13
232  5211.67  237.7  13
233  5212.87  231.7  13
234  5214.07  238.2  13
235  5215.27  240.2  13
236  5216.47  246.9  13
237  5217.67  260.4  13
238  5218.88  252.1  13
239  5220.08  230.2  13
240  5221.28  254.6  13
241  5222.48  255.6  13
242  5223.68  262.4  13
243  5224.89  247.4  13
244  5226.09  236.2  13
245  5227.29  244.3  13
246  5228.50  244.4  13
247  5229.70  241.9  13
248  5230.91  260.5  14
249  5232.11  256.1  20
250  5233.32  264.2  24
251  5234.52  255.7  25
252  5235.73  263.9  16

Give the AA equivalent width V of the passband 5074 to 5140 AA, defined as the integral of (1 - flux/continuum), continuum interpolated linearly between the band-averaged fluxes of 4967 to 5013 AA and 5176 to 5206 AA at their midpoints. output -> -2.1 AA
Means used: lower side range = 250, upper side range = 220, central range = 240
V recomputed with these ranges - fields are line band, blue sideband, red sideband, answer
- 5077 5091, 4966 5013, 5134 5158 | 0.4 AA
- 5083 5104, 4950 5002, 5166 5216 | -0.4 AA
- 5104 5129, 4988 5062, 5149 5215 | -1.1 AA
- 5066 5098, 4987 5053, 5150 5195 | -1.0 AA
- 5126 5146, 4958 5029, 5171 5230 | -0.6 AA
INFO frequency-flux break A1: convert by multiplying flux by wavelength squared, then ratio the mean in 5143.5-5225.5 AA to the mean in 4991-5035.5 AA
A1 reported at 1.0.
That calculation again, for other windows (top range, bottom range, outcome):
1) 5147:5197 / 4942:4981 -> 0.90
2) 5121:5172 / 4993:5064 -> 0.97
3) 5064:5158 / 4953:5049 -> 1.00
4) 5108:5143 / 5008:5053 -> 1.05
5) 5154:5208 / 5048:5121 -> 0.92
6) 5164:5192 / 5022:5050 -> 0.87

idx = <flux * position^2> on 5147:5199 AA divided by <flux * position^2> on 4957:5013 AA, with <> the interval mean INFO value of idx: 0.9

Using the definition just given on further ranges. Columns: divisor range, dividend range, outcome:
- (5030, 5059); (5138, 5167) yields 0.97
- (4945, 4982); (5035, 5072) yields 0.98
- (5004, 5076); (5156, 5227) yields 0.98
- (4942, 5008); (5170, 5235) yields 0.98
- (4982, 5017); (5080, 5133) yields 1.02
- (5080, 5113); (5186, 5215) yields 1.02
